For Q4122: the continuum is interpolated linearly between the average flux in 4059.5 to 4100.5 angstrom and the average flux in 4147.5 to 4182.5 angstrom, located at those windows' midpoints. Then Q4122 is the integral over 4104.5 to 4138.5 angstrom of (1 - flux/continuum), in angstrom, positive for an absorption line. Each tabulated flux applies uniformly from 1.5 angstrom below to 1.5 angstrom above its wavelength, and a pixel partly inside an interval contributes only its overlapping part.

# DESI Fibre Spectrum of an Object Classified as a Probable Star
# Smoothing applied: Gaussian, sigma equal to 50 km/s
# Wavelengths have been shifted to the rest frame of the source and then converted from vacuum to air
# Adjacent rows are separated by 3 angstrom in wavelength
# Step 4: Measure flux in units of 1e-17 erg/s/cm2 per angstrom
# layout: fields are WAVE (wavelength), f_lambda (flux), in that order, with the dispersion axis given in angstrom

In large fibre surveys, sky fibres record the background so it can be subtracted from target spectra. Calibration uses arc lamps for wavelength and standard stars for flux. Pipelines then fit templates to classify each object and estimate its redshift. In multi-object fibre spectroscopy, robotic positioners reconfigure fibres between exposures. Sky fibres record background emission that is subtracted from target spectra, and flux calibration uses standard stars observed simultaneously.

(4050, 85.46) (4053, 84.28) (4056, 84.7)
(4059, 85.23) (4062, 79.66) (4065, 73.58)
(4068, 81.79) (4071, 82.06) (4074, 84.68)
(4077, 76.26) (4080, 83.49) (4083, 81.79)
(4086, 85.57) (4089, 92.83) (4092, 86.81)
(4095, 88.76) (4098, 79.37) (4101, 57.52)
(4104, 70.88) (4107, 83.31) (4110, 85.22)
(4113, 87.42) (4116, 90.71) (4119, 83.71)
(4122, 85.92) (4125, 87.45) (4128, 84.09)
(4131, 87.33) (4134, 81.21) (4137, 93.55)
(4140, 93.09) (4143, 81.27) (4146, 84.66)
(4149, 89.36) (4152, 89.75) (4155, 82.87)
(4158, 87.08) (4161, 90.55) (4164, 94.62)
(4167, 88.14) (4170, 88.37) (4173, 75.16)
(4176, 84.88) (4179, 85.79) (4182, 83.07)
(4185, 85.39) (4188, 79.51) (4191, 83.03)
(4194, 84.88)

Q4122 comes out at -0.6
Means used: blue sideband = 82.3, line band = 85.9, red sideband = 86.7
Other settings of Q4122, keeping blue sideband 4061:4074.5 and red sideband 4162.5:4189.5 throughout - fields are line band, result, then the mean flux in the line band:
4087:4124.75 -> -0.51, 82.9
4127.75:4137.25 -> -0.34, 85.9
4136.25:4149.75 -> -0.74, 88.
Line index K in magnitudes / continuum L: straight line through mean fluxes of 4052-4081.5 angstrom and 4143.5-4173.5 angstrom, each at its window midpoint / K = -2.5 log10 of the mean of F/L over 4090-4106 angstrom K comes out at 0.08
